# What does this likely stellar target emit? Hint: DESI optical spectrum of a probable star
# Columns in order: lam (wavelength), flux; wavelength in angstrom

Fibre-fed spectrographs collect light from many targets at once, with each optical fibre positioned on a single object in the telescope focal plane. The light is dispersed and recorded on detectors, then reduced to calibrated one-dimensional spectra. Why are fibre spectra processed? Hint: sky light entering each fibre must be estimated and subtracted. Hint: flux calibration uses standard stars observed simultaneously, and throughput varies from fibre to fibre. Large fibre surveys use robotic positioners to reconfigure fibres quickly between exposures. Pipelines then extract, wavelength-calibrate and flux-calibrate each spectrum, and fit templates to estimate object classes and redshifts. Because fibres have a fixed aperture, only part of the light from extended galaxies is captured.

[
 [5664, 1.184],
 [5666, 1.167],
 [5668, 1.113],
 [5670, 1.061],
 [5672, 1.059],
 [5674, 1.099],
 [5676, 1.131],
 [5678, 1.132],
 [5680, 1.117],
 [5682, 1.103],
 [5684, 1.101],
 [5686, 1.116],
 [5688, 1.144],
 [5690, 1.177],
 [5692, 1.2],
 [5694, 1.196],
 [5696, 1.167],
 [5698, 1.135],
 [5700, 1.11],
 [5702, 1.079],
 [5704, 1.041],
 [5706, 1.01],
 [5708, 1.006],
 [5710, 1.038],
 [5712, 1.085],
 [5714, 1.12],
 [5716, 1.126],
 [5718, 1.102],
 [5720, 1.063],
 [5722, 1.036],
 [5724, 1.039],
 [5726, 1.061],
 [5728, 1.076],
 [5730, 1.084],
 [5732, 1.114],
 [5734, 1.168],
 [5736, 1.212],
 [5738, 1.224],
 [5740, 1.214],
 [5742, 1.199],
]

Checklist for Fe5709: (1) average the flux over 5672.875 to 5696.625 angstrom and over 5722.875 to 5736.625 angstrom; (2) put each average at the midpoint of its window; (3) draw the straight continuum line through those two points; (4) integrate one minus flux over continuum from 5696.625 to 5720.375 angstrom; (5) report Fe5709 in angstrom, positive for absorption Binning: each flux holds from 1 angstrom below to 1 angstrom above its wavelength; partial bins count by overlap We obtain 0.9 angstrom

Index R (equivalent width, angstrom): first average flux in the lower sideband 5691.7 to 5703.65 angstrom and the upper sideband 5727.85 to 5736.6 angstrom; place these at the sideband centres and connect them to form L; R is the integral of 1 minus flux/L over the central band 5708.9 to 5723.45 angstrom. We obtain 0.7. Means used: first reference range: 1.14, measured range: 1.08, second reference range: 1.13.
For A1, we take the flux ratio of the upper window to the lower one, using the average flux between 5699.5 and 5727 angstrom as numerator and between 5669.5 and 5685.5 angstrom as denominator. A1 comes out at 0.97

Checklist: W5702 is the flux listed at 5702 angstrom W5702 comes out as 1.079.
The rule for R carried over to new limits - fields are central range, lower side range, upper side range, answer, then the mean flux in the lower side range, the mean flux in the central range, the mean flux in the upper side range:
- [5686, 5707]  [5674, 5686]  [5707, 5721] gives -0.54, 1.12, 1.13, 1.08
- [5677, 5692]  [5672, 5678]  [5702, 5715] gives -0.55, 1.11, 1.13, 1.05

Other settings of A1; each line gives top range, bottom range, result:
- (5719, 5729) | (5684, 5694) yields 0.91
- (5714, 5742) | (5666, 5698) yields 0.99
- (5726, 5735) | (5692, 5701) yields 0.95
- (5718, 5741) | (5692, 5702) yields 0.97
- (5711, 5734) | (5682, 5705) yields 0.96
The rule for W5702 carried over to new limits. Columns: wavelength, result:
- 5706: 1.01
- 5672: 1.059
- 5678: 1.132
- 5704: 1.041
